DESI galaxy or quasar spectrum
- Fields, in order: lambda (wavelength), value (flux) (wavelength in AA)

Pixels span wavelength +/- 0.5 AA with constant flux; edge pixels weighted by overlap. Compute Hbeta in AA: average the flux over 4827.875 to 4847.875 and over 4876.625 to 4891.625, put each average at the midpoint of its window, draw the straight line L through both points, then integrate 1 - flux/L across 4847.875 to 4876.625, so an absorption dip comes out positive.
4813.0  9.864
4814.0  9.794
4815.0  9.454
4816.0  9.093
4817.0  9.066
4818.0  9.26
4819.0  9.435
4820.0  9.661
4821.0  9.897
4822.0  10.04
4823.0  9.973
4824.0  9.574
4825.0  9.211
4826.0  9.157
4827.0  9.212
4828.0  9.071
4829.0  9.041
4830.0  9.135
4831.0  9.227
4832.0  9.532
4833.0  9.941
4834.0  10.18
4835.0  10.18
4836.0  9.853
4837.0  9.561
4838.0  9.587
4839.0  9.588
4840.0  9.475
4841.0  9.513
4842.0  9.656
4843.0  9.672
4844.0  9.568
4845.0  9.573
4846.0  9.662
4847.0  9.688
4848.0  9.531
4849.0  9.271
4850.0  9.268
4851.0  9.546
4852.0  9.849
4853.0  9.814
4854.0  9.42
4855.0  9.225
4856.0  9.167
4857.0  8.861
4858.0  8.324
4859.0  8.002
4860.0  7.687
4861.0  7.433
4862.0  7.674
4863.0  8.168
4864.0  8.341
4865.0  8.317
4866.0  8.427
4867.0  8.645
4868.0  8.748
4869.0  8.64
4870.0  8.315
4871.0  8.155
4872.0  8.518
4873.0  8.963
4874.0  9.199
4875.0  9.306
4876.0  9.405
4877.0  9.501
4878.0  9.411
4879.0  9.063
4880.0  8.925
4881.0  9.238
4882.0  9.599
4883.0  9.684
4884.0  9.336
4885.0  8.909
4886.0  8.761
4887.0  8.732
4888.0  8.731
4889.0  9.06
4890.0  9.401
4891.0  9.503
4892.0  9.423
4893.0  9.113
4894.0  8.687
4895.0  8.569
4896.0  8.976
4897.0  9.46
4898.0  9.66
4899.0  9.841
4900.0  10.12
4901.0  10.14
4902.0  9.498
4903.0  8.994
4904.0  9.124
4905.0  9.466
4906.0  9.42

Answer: 1.9 AA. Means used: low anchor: 9.59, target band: 8.76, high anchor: 9.19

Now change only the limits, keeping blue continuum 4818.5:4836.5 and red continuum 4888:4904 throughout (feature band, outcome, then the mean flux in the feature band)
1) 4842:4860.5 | 0.49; 9.24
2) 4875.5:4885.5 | 0.09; 9.31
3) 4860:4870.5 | 1.33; 8.24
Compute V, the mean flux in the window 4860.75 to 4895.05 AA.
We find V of 8.87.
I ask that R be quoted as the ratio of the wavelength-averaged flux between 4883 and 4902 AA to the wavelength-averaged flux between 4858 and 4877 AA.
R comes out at 1.1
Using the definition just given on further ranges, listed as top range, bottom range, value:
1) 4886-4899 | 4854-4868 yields 1.09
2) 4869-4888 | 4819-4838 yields 0.94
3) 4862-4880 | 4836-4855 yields 0.91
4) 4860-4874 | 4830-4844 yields 0.86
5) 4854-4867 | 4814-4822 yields 0.88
